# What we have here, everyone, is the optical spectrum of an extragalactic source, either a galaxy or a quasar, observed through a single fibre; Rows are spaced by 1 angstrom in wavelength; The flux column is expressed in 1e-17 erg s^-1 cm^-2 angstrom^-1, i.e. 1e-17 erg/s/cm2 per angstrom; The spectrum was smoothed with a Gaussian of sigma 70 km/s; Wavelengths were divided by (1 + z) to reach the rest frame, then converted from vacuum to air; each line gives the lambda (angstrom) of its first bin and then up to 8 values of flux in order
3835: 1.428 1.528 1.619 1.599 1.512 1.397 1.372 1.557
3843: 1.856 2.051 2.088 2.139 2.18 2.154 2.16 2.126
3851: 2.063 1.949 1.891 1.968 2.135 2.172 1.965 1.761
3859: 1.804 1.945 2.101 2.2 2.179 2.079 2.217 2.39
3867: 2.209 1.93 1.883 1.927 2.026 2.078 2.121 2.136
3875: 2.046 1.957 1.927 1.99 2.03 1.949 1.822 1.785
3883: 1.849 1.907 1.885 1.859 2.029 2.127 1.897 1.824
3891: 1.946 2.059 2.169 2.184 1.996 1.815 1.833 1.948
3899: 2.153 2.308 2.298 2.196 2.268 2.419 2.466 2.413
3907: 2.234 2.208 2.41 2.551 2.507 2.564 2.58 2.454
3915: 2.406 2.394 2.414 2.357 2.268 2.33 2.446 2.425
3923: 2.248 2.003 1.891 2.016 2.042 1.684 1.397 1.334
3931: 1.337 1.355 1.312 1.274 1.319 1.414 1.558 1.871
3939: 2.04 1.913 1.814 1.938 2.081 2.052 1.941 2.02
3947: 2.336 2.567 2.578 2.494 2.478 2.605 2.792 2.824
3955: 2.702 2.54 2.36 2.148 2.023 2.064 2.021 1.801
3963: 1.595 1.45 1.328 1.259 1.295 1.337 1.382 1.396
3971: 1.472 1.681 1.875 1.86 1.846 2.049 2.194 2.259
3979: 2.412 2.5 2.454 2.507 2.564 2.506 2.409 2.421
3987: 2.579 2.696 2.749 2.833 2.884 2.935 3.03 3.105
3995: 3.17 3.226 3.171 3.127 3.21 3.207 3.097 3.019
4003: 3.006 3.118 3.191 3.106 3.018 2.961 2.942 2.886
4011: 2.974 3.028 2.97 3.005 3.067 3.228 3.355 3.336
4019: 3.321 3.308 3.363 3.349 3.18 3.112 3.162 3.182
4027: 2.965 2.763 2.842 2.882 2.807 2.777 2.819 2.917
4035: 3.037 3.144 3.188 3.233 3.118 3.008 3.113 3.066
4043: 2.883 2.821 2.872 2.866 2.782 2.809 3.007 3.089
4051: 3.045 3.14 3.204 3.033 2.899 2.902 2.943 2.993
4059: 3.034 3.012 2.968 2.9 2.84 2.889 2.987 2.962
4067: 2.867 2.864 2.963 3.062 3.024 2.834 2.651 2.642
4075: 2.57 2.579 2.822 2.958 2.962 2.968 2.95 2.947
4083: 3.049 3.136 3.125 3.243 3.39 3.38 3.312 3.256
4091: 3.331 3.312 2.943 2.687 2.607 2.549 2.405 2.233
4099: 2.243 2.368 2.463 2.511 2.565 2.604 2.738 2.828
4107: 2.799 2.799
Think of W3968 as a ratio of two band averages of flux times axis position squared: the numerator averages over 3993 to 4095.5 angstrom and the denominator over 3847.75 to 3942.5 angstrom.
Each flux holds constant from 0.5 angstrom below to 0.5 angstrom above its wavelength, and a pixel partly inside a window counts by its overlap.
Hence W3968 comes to 1.6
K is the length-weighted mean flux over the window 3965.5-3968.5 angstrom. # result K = 1.3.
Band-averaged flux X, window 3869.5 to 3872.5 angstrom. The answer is 2.01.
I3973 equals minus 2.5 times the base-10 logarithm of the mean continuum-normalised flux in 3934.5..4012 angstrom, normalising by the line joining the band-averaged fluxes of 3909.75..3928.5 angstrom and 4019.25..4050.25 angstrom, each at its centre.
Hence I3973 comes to 0.12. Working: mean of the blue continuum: 2.29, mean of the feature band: 2.36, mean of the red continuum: 3.02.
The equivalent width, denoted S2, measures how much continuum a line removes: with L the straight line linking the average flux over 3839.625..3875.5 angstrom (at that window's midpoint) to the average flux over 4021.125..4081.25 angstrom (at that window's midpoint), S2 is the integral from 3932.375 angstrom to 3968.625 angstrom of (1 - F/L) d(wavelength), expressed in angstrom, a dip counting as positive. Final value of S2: 7.2 angstrom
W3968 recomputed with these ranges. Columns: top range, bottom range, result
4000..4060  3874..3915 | 1.53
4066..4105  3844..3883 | 1.57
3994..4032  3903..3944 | 1.58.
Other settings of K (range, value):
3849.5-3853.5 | 2.01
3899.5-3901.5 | 2.3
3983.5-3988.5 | 2.52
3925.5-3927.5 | 2.03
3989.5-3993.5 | 2.92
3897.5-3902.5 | 2.18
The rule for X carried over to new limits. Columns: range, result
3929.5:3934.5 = 1.32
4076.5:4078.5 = 2.89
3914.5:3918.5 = 2.39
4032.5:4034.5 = 2.87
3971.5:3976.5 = 1.86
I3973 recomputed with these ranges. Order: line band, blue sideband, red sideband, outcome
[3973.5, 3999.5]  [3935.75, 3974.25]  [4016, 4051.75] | -0.098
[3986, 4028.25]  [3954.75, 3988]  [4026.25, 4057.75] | -0.224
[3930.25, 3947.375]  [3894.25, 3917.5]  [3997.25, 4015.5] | 0.422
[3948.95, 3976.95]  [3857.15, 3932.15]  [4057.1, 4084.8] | 0.214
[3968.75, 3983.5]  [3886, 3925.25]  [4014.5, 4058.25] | 0.293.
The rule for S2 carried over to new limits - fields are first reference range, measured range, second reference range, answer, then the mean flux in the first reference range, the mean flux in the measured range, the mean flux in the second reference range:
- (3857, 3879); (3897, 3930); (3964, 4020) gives 0.1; 2.04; 2.24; 2.61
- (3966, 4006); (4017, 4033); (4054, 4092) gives -2.2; 2.5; 3.09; 2.98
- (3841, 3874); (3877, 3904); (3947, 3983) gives 0.4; 2.03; 2.01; 2.07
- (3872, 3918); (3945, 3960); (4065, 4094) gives -0.1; 2.14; 2.43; 3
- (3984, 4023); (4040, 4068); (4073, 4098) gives 0.2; 3.03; 2.96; 2.94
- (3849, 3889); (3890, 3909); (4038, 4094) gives 0.0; 2.01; 2.16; 2.99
